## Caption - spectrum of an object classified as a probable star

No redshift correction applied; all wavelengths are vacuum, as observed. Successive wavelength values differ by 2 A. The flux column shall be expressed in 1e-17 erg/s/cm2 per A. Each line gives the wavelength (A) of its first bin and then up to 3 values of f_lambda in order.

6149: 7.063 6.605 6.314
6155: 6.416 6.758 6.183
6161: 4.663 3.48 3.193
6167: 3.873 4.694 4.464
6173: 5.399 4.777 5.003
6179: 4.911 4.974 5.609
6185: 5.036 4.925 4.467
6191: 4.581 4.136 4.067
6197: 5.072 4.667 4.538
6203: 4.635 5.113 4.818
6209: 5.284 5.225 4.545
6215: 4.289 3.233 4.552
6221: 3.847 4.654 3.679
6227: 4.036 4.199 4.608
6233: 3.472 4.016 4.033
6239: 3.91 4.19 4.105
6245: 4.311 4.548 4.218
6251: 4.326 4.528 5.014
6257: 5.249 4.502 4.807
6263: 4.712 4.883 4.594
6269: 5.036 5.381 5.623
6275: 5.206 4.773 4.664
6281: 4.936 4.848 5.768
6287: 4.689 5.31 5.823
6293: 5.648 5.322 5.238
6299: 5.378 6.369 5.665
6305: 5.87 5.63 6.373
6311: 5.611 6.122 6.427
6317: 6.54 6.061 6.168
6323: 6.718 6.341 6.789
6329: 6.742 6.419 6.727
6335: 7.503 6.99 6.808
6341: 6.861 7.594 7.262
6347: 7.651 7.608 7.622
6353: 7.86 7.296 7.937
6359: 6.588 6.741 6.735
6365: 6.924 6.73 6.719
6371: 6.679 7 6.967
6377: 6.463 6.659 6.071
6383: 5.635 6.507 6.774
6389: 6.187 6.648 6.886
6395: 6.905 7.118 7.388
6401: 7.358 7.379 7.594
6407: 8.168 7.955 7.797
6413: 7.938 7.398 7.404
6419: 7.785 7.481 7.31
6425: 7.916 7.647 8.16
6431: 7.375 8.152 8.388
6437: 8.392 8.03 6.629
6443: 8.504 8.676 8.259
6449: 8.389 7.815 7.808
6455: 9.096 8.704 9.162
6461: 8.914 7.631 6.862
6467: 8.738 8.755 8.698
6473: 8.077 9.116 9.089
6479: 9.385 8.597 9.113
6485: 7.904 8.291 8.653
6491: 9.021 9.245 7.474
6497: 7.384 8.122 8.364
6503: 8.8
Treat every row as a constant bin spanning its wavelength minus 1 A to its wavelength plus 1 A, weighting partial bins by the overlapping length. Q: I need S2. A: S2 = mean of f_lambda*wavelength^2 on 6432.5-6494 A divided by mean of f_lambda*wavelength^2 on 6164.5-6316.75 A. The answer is 1.88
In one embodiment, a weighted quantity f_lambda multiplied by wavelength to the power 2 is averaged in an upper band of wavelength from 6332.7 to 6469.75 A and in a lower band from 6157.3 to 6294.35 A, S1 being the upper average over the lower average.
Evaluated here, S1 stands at 1.7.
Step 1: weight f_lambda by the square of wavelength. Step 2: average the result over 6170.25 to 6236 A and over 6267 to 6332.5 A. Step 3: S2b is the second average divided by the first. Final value 1.3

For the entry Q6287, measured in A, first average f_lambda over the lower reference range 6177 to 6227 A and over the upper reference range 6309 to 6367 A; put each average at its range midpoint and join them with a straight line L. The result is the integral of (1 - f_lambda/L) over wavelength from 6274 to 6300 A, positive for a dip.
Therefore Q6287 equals 3.56 A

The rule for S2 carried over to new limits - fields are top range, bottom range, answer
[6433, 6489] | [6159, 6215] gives 1.95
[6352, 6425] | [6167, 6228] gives 1.63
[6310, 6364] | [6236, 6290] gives 1.48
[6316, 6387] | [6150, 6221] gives 1.49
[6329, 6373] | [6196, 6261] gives 1.67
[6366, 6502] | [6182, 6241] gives 1.88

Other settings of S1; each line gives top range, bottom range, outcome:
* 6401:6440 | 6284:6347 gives 1.29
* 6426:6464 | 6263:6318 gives 1.58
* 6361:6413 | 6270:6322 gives 1.28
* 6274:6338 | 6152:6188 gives 1.22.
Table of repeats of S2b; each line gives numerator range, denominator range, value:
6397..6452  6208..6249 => 1.96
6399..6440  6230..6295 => 1.72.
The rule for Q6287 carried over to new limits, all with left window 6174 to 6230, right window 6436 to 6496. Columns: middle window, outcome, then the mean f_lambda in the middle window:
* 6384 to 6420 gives 1.07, 7.29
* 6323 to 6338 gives -0.73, 6.78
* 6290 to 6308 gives 1.05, 5.66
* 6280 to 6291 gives 1.21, 5.17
